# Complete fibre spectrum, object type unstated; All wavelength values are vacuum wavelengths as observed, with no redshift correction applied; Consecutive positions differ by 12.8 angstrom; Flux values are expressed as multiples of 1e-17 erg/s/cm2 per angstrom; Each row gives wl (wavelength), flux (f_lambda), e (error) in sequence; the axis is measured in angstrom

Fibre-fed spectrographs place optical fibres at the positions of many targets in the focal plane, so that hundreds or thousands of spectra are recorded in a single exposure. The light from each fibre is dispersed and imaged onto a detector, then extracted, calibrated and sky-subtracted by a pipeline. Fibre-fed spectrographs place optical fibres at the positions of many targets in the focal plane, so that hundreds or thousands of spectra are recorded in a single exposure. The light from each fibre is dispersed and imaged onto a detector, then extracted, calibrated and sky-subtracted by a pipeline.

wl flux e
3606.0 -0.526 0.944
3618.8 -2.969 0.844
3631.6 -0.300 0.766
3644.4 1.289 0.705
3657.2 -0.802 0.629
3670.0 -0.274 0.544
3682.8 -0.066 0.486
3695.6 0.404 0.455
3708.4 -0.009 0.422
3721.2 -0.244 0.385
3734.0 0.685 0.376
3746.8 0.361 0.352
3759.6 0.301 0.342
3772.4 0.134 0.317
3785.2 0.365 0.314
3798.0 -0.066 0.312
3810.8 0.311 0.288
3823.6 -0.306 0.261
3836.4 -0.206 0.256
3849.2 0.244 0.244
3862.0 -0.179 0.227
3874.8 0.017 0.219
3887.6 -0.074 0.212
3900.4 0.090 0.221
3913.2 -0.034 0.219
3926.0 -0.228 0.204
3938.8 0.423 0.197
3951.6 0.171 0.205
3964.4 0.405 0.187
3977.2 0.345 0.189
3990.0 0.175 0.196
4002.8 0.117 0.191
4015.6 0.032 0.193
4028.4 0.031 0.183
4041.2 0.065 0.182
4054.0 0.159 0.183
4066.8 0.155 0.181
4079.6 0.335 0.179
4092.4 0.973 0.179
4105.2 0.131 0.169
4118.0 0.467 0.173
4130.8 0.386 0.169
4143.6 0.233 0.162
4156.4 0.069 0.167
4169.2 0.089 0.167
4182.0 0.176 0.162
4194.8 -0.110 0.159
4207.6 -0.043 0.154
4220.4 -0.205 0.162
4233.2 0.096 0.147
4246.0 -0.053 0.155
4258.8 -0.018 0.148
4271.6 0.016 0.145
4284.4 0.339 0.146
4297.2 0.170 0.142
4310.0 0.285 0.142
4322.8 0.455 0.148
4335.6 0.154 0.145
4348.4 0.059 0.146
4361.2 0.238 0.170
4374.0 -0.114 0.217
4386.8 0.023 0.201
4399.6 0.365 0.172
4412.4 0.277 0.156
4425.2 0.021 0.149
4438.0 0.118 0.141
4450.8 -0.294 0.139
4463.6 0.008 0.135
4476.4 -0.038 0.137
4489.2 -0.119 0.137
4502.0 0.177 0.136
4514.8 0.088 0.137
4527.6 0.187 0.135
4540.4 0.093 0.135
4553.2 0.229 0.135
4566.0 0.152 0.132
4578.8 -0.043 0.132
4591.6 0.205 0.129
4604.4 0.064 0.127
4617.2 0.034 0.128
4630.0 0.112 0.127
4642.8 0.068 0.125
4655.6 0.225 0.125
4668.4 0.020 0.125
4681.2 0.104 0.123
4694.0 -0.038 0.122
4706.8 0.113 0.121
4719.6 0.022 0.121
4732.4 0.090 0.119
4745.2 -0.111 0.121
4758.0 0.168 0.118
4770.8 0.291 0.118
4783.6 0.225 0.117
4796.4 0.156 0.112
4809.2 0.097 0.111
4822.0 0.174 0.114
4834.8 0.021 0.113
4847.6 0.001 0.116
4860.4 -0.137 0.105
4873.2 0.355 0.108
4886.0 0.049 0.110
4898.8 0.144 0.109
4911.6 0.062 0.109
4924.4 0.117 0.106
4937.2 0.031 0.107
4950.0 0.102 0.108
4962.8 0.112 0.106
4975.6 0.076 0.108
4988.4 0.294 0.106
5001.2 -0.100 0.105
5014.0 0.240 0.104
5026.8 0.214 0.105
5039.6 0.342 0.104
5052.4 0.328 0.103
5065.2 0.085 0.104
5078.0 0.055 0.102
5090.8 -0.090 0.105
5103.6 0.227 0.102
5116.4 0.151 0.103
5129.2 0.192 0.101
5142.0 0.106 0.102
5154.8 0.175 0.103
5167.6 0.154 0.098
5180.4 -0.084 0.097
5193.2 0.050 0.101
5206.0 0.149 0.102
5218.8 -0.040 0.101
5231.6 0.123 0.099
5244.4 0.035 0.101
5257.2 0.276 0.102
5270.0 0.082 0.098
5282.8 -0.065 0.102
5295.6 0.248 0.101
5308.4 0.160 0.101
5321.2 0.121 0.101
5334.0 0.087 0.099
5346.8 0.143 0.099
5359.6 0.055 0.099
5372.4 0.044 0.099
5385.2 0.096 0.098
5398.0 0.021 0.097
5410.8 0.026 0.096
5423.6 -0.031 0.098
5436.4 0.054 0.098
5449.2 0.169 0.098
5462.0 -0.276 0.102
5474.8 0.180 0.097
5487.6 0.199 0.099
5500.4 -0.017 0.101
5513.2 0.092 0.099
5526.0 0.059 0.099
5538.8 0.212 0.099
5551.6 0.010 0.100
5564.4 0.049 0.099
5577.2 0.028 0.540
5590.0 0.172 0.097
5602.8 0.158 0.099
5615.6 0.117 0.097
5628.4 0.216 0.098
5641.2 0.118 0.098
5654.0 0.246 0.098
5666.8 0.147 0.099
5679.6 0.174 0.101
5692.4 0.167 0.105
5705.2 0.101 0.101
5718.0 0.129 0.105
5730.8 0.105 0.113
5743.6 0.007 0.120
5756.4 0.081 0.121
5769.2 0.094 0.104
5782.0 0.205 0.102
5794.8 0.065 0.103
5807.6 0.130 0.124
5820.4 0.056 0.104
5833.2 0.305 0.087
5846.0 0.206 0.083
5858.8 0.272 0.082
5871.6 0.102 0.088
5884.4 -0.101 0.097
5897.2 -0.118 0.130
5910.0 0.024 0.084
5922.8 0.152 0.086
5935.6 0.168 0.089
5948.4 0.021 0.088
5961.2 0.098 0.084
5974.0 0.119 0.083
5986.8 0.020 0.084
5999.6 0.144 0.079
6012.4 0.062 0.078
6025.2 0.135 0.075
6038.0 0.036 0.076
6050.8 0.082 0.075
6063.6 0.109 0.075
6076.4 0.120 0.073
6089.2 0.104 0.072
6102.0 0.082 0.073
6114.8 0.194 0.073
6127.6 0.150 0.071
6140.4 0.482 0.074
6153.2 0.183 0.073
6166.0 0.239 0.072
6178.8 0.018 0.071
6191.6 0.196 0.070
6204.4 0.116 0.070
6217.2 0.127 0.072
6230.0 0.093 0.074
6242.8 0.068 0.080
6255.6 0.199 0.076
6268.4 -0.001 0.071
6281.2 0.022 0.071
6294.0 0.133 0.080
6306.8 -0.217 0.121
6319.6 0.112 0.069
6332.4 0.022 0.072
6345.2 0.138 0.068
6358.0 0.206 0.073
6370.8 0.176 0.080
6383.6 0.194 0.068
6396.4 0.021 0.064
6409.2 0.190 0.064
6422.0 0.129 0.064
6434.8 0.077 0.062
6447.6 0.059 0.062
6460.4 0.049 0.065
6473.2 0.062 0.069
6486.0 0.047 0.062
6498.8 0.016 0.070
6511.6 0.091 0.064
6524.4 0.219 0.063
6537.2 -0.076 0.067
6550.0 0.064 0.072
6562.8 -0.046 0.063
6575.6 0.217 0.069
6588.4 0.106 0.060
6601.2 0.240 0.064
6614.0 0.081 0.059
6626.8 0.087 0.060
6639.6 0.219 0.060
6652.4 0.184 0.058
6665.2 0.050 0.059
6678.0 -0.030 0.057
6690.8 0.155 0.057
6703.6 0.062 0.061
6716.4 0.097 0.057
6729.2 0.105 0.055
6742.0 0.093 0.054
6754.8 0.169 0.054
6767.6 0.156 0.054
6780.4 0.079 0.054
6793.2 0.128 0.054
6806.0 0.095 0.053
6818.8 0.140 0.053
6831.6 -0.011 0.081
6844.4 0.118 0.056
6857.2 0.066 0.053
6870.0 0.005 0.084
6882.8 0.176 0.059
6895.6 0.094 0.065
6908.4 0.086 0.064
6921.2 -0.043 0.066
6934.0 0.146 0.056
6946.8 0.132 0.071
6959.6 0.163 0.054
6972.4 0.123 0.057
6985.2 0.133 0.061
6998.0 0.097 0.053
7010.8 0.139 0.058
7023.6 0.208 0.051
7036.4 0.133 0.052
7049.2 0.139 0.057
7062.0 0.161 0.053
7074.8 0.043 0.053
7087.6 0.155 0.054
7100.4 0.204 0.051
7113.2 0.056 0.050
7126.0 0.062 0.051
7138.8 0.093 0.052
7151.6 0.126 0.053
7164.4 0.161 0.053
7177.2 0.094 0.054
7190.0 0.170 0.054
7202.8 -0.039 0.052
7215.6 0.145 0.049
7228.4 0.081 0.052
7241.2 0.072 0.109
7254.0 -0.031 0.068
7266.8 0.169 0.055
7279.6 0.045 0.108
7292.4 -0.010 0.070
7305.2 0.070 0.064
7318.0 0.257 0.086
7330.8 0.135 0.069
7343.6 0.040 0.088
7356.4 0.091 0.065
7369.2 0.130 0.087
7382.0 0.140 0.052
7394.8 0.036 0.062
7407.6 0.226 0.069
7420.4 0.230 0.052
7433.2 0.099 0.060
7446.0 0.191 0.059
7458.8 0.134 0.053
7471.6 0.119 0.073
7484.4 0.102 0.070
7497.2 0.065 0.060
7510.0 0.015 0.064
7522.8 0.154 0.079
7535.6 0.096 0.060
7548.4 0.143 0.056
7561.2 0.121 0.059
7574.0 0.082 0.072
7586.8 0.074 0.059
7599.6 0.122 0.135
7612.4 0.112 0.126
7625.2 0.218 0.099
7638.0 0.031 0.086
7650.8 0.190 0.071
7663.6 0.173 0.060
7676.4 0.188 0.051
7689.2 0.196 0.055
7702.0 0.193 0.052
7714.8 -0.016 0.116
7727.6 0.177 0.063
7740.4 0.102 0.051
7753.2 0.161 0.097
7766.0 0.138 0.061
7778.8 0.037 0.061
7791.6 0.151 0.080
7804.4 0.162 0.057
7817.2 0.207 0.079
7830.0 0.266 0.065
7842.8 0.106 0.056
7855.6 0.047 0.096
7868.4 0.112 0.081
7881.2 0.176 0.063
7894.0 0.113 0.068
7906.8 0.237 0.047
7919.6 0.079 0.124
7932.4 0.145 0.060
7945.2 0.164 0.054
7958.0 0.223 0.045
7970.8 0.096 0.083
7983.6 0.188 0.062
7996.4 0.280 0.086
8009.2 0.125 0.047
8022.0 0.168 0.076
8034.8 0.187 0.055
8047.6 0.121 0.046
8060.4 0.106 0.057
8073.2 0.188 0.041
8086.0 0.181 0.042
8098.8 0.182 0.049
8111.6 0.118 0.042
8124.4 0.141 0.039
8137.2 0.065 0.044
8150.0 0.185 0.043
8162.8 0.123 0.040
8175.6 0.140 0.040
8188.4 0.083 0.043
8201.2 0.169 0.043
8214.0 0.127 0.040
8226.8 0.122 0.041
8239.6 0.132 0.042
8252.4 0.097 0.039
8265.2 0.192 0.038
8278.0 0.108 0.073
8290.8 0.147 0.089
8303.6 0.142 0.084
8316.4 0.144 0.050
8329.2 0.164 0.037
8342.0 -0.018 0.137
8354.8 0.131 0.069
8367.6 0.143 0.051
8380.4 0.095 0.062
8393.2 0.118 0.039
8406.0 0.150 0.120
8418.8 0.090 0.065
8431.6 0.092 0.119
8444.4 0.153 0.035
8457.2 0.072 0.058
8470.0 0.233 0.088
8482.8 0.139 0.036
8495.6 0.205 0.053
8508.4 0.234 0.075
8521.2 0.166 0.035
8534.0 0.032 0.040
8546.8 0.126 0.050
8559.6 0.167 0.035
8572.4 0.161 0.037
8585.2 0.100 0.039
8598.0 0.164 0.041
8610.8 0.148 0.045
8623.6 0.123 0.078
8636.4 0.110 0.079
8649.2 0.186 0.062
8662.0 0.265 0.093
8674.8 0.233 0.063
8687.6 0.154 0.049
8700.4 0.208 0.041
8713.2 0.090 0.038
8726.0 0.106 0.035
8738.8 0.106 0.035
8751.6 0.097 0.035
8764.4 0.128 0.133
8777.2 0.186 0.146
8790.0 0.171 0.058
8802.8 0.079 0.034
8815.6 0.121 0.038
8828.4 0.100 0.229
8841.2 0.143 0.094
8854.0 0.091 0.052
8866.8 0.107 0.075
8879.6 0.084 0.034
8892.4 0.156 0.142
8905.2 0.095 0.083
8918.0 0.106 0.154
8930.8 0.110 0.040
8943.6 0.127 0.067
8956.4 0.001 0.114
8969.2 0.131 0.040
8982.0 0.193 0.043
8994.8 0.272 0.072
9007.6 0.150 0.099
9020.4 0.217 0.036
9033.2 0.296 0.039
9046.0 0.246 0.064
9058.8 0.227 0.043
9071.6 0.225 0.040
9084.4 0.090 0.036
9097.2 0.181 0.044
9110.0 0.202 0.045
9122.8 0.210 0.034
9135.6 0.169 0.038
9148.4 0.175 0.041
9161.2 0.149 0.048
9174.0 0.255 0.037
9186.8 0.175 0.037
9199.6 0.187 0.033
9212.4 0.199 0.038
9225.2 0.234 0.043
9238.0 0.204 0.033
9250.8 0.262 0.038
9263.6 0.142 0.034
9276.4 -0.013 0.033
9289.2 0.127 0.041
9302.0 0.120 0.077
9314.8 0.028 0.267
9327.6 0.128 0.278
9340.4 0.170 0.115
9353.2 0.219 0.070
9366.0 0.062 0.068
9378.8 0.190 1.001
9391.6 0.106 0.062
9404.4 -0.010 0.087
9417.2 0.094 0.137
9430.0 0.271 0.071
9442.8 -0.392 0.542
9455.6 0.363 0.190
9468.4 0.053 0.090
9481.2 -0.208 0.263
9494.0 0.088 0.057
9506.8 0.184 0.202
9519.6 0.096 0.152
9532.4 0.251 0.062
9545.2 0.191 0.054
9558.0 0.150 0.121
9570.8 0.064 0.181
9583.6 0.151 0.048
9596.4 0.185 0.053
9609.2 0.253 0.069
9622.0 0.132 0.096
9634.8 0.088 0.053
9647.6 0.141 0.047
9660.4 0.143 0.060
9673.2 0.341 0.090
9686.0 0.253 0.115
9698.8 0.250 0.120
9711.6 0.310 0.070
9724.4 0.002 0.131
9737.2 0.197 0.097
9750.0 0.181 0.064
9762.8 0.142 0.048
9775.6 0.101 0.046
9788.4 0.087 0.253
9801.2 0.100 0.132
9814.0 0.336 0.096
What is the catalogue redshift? 1.598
